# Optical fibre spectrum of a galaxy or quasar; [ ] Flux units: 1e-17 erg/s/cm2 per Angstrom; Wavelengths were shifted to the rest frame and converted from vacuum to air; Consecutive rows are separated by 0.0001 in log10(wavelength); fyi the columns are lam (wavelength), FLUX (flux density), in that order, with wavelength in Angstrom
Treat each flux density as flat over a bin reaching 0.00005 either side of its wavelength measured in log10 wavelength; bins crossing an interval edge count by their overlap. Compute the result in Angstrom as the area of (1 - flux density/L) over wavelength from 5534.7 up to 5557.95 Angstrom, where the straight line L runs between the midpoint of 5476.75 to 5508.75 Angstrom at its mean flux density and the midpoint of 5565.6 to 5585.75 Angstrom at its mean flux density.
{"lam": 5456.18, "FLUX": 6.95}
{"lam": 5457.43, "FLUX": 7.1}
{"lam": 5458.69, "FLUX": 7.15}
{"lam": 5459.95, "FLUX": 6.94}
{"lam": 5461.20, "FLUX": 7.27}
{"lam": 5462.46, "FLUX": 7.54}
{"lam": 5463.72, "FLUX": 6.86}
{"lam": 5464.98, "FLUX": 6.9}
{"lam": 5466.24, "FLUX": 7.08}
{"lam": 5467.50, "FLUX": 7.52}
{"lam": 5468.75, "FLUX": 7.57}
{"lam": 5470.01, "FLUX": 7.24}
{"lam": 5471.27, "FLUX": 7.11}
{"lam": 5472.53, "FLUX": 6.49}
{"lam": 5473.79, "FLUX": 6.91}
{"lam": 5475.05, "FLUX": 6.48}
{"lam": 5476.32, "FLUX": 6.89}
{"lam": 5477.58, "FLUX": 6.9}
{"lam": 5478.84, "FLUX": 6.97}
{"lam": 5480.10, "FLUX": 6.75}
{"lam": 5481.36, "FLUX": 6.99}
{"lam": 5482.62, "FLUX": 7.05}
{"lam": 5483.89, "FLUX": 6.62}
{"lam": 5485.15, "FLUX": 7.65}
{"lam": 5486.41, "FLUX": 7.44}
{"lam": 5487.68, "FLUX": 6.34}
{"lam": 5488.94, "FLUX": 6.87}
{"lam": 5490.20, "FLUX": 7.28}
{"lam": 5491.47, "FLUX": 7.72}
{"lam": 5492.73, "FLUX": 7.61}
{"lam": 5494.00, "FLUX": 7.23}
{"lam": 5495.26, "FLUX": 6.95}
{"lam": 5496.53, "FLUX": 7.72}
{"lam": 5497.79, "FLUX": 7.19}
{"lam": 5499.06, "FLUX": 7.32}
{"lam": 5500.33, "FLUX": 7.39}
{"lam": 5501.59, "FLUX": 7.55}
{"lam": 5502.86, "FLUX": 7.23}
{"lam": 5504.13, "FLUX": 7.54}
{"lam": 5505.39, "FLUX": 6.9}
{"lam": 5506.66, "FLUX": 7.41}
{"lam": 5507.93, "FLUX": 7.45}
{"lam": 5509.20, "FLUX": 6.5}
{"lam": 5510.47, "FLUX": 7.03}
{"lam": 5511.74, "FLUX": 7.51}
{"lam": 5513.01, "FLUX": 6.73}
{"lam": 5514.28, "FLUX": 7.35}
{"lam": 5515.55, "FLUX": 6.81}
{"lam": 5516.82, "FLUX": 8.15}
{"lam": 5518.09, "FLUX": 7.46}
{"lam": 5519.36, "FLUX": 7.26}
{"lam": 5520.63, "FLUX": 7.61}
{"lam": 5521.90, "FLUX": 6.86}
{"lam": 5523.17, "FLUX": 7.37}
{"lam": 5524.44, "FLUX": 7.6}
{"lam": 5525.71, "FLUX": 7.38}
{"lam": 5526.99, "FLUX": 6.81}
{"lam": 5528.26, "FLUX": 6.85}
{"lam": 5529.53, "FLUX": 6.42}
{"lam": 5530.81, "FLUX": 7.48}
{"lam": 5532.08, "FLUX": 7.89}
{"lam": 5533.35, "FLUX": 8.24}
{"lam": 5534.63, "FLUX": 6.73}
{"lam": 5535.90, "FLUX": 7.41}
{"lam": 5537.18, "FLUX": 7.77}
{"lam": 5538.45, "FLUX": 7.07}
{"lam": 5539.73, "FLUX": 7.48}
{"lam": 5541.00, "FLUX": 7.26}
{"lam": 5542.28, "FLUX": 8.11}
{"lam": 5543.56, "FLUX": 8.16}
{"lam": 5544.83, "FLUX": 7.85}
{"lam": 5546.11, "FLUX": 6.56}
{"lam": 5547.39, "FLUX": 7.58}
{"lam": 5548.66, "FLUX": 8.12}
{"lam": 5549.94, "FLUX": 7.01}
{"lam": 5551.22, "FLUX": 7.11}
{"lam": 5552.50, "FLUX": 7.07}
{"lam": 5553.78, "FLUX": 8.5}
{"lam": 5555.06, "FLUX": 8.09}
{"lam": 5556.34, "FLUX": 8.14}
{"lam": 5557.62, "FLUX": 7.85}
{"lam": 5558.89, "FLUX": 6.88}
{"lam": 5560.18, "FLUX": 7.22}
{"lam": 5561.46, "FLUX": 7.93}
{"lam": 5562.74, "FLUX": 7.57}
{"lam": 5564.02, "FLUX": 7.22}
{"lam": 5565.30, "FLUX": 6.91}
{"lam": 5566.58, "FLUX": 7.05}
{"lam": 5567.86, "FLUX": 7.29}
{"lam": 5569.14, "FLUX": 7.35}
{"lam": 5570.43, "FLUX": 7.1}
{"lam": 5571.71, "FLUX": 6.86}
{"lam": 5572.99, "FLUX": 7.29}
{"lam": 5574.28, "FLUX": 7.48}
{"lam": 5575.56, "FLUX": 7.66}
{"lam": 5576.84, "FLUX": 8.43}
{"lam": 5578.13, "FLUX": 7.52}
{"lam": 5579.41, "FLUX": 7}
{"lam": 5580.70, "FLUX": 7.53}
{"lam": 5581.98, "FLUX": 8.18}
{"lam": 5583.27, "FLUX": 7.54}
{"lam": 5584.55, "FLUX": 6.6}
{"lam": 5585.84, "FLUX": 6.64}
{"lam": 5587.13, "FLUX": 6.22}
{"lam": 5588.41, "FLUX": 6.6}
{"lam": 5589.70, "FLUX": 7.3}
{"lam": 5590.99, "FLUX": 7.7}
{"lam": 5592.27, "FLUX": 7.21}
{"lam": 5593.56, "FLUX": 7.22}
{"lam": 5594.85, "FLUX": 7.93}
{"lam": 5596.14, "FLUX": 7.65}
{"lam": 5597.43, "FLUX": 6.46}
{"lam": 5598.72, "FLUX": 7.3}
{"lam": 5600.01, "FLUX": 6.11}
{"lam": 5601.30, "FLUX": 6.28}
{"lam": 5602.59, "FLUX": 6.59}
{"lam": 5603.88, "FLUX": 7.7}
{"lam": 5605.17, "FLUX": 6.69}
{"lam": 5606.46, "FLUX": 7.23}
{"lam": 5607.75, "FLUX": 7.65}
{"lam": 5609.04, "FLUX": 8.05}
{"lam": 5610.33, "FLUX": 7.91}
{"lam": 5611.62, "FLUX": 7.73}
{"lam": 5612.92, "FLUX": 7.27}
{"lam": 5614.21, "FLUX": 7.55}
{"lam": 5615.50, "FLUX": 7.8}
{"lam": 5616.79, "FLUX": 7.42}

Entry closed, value -0.9 Angstrom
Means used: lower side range 7.2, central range 7.59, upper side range 7.36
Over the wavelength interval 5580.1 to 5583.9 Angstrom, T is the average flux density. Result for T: 7.75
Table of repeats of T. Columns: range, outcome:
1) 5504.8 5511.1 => 7.05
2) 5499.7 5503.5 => 7.39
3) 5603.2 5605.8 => 7.19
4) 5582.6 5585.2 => 7.07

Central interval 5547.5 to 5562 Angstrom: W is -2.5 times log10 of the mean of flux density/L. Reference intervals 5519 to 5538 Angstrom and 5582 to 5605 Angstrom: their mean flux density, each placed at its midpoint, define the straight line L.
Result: -0.06 mag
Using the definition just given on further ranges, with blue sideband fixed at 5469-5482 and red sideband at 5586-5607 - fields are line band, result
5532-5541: -0.079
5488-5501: -0.061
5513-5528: -0.055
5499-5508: -0.065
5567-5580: -0.063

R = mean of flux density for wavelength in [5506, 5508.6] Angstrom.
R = 7.4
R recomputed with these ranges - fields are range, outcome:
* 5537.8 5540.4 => 7.3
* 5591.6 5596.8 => 7.5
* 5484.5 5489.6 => 7.08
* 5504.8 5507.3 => 7.15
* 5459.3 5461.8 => 7.12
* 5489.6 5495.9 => 7.35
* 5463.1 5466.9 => 6.94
